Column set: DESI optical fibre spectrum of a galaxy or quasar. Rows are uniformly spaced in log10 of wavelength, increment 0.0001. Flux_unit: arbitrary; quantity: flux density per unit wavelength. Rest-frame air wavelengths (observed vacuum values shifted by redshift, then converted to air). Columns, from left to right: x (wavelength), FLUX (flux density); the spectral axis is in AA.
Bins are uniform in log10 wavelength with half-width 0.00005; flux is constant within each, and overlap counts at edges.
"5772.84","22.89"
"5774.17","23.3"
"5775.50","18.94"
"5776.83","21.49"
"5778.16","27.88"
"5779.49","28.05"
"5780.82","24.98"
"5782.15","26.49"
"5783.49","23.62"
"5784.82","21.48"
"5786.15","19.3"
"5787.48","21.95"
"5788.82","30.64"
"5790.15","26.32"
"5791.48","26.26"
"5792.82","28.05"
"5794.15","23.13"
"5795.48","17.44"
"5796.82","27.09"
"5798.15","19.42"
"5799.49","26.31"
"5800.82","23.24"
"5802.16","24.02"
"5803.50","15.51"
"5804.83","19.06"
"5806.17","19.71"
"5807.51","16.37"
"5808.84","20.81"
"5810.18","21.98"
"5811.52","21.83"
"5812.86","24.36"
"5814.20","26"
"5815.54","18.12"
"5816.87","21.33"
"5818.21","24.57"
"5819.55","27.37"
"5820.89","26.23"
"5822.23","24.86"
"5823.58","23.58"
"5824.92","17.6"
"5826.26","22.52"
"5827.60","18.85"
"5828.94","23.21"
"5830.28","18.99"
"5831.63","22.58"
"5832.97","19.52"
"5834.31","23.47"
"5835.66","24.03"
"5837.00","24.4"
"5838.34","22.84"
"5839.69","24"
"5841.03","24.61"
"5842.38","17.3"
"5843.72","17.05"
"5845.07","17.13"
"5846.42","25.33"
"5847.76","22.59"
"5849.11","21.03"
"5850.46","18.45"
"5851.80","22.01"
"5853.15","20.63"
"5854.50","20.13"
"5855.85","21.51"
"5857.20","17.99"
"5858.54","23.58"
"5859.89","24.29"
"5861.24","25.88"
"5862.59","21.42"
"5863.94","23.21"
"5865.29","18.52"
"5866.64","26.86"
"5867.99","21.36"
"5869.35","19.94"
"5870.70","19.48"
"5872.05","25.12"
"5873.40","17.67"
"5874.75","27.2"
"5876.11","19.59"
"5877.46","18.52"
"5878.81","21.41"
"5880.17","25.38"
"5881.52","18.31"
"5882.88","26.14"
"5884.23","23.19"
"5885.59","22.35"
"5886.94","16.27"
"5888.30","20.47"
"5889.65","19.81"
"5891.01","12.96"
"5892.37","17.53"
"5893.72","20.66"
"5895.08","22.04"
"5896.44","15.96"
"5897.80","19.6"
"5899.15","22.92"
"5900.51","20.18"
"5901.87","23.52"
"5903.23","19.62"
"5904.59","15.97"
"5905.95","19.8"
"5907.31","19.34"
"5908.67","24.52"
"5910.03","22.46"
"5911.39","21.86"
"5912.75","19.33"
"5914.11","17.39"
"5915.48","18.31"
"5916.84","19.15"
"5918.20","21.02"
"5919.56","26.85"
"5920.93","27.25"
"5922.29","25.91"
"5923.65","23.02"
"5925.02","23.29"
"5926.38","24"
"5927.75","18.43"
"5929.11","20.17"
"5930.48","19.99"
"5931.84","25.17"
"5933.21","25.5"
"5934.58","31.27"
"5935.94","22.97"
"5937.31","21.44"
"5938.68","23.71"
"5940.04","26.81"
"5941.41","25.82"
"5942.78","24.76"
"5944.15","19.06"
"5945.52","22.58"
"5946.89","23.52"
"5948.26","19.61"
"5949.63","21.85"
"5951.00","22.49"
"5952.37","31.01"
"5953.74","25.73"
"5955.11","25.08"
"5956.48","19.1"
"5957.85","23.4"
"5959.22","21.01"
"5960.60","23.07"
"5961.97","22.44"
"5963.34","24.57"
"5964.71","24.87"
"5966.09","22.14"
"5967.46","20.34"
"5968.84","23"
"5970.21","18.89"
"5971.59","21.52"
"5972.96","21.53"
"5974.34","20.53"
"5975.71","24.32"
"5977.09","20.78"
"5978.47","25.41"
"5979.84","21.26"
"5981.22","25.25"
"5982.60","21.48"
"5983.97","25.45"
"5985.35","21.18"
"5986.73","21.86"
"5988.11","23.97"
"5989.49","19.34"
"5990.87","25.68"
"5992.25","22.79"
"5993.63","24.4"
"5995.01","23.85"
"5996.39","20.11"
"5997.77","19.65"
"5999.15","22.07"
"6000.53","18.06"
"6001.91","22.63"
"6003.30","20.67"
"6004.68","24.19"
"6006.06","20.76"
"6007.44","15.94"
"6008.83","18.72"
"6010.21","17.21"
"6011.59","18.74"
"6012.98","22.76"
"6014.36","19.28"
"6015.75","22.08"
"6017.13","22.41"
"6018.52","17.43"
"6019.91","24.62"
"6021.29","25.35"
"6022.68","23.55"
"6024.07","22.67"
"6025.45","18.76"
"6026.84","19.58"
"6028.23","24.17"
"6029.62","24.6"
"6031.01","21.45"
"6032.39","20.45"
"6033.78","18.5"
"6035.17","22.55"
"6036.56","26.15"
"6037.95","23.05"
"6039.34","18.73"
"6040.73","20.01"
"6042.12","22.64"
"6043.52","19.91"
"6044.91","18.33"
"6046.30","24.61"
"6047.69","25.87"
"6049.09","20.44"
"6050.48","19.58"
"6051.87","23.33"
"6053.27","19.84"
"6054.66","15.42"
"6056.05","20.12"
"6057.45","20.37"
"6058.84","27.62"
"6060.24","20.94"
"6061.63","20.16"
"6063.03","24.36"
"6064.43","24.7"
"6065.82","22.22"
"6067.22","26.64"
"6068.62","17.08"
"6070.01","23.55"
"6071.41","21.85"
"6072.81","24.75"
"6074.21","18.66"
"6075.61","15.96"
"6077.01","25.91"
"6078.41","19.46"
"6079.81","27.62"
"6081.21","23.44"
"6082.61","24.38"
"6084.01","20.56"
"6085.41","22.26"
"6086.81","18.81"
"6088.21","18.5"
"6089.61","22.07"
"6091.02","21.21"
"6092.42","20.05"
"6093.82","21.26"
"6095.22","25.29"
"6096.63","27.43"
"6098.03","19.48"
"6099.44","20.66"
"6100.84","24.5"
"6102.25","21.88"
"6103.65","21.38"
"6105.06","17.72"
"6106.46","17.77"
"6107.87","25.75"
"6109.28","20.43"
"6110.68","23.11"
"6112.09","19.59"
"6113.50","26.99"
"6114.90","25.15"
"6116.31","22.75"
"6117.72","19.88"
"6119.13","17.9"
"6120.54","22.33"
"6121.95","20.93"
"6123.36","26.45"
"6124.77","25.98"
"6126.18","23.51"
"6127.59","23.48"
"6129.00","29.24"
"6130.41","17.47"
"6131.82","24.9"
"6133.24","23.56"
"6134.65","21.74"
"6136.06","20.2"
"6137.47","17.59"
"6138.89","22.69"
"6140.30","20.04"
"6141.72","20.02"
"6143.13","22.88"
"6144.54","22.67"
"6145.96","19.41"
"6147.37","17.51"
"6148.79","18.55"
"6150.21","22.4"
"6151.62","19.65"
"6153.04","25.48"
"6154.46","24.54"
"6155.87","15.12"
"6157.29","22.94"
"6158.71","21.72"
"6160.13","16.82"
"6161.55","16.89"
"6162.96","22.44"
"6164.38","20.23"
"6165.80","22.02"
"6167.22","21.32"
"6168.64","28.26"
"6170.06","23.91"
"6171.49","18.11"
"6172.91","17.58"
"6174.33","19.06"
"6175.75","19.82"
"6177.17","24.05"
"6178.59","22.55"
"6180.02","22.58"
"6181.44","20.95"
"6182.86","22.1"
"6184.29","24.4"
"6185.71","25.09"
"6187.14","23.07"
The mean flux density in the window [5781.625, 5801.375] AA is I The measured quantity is 24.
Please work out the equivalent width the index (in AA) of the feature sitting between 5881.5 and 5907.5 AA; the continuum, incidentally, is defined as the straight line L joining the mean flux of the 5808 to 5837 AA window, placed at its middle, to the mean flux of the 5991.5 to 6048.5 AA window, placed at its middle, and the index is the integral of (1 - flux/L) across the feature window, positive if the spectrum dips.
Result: 2.6 AA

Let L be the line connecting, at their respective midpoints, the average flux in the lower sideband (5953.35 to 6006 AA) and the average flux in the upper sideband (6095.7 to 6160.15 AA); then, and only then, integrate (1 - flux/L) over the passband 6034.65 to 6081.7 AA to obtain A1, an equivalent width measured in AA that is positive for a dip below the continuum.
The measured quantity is 0.4 AA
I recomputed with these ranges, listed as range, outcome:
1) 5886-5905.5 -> 19.2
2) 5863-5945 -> 21.7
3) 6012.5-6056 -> 21.5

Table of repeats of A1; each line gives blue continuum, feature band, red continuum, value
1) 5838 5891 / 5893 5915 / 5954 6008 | 1.37 AA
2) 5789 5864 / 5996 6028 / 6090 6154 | 1.81 AA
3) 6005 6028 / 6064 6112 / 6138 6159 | -2.36 AA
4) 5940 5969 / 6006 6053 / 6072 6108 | 2.28 AA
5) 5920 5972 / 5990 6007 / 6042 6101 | 0.57 AA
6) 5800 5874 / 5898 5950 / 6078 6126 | -1.02 AA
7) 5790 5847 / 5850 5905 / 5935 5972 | 3.95 AA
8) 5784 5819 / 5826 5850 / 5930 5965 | 1.28 AA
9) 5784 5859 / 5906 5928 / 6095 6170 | 0.01 AA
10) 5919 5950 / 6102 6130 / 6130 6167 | -1.80 AA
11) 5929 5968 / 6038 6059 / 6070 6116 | 1.37 AA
